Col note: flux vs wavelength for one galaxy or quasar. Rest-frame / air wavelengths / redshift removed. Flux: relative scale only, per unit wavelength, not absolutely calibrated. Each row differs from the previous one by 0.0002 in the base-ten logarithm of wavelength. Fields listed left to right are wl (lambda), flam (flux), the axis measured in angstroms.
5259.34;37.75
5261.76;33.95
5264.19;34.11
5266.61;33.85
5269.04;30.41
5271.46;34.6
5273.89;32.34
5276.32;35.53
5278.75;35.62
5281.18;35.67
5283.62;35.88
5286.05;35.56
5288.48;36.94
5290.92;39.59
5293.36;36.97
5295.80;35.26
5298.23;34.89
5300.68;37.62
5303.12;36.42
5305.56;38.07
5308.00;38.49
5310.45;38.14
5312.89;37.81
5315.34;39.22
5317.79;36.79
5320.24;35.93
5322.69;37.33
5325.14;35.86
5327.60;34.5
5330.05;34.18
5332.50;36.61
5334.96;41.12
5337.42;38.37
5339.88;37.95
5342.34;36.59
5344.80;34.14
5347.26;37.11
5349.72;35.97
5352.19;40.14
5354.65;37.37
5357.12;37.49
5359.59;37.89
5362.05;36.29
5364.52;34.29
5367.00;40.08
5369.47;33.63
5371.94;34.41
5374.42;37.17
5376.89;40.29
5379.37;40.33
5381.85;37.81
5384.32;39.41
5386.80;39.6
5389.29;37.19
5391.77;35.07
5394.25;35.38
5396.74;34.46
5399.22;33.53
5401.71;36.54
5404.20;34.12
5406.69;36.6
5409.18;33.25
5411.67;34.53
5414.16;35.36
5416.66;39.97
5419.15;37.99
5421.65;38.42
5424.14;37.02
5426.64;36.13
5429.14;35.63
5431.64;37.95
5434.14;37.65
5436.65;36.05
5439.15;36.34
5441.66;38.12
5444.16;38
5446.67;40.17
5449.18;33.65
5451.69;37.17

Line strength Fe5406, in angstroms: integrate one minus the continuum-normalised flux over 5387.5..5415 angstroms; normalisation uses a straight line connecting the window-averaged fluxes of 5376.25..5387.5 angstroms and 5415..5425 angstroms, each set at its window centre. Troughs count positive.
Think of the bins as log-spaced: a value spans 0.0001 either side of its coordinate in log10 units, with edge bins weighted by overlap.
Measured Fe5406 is 2.6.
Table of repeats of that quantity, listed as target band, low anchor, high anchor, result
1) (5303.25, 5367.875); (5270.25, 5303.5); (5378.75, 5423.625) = -1.8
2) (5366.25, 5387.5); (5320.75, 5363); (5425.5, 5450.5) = -0.6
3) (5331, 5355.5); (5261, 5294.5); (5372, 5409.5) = -1.0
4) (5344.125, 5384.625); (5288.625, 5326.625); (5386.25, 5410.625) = -1.3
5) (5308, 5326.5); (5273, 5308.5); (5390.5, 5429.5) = -0.6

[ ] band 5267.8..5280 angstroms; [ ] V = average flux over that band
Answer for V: 33.7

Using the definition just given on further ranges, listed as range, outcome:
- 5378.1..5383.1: 39.1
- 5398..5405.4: 34.7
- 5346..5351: 36.5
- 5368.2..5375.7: 35.2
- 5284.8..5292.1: 37.4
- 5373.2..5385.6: 39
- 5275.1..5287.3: 35.7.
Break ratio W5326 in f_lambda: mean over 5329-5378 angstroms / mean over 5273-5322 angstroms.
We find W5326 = 1.0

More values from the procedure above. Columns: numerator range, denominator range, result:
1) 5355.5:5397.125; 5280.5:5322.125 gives 1.00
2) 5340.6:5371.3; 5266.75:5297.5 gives 1.04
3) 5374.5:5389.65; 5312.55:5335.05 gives 1.07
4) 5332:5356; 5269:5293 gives 1.06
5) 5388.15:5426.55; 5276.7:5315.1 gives 0.97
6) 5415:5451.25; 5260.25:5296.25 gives 1.06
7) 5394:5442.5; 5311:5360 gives 0.98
